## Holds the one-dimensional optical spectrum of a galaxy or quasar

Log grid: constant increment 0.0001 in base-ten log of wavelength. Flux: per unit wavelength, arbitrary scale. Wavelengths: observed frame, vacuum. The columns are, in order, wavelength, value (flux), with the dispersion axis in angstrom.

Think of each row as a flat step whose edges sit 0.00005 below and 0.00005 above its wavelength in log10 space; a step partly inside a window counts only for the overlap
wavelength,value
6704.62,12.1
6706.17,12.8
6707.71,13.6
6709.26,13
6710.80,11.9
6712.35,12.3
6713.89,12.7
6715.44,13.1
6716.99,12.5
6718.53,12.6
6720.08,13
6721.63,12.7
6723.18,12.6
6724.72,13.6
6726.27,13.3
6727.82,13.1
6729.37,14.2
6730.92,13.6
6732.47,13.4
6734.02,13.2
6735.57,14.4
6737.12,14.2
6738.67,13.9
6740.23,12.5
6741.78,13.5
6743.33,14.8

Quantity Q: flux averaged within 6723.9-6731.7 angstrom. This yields 13.6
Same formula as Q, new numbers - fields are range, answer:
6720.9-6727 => 13.1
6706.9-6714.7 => 12.7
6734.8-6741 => 13.7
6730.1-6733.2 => 13.5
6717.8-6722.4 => 12.8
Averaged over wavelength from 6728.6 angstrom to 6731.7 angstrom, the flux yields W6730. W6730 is 13.9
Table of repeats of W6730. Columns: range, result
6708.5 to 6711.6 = 12.4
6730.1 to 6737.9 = 13.8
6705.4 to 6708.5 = 13.2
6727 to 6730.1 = 13.6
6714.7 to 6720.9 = 12.8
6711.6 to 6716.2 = 12.7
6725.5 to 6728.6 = 13.2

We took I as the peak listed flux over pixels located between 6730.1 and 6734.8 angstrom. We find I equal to 13.6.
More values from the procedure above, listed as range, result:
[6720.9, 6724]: 12.7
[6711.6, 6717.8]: 13.1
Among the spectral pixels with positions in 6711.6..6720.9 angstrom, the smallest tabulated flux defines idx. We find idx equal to 12.3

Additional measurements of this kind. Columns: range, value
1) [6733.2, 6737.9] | 13.2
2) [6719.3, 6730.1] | 12.6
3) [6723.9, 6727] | 13.3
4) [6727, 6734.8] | 13.1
